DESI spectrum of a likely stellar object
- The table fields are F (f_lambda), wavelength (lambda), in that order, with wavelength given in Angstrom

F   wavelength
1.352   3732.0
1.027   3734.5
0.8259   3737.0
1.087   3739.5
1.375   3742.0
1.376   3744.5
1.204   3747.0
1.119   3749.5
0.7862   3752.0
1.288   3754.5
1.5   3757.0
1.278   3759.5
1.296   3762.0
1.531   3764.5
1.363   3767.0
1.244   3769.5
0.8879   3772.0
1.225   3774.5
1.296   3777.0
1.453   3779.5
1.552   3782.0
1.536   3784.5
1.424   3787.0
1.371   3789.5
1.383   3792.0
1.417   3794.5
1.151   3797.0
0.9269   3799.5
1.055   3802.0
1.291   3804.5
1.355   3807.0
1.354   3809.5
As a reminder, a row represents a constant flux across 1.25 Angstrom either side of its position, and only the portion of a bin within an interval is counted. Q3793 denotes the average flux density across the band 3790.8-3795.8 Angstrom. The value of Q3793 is 1.4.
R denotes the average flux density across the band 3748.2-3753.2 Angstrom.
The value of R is 0.957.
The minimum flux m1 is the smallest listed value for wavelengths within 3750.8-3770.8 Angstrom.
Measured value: 0.7862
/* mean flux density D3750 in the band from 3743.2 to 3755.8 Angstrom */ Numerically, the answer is 1.16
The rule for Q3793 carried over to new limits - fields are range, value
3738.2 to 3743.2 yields 1.23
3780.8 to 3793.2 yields 1.45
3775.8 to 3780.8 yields 1.38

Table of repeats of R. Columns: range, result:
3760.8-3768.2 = 1.4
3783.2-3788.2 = 1.48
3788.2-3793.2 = 1.38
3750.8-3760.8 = 1.22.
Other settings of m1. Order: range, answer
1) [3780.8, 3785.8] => 1.536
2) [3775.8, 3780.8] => 1.296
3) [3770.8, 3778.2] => 0.8879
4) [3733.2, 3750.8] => 0.8259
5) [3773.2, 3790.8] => 1.225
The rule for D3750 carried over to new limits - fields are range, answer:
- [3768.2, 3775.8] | 1.12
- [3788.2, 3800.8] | 1.25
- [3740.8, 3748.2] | 1.32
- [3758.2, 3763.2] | 1.29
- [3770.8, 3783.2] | 1.28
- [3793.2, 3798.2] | 1.29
